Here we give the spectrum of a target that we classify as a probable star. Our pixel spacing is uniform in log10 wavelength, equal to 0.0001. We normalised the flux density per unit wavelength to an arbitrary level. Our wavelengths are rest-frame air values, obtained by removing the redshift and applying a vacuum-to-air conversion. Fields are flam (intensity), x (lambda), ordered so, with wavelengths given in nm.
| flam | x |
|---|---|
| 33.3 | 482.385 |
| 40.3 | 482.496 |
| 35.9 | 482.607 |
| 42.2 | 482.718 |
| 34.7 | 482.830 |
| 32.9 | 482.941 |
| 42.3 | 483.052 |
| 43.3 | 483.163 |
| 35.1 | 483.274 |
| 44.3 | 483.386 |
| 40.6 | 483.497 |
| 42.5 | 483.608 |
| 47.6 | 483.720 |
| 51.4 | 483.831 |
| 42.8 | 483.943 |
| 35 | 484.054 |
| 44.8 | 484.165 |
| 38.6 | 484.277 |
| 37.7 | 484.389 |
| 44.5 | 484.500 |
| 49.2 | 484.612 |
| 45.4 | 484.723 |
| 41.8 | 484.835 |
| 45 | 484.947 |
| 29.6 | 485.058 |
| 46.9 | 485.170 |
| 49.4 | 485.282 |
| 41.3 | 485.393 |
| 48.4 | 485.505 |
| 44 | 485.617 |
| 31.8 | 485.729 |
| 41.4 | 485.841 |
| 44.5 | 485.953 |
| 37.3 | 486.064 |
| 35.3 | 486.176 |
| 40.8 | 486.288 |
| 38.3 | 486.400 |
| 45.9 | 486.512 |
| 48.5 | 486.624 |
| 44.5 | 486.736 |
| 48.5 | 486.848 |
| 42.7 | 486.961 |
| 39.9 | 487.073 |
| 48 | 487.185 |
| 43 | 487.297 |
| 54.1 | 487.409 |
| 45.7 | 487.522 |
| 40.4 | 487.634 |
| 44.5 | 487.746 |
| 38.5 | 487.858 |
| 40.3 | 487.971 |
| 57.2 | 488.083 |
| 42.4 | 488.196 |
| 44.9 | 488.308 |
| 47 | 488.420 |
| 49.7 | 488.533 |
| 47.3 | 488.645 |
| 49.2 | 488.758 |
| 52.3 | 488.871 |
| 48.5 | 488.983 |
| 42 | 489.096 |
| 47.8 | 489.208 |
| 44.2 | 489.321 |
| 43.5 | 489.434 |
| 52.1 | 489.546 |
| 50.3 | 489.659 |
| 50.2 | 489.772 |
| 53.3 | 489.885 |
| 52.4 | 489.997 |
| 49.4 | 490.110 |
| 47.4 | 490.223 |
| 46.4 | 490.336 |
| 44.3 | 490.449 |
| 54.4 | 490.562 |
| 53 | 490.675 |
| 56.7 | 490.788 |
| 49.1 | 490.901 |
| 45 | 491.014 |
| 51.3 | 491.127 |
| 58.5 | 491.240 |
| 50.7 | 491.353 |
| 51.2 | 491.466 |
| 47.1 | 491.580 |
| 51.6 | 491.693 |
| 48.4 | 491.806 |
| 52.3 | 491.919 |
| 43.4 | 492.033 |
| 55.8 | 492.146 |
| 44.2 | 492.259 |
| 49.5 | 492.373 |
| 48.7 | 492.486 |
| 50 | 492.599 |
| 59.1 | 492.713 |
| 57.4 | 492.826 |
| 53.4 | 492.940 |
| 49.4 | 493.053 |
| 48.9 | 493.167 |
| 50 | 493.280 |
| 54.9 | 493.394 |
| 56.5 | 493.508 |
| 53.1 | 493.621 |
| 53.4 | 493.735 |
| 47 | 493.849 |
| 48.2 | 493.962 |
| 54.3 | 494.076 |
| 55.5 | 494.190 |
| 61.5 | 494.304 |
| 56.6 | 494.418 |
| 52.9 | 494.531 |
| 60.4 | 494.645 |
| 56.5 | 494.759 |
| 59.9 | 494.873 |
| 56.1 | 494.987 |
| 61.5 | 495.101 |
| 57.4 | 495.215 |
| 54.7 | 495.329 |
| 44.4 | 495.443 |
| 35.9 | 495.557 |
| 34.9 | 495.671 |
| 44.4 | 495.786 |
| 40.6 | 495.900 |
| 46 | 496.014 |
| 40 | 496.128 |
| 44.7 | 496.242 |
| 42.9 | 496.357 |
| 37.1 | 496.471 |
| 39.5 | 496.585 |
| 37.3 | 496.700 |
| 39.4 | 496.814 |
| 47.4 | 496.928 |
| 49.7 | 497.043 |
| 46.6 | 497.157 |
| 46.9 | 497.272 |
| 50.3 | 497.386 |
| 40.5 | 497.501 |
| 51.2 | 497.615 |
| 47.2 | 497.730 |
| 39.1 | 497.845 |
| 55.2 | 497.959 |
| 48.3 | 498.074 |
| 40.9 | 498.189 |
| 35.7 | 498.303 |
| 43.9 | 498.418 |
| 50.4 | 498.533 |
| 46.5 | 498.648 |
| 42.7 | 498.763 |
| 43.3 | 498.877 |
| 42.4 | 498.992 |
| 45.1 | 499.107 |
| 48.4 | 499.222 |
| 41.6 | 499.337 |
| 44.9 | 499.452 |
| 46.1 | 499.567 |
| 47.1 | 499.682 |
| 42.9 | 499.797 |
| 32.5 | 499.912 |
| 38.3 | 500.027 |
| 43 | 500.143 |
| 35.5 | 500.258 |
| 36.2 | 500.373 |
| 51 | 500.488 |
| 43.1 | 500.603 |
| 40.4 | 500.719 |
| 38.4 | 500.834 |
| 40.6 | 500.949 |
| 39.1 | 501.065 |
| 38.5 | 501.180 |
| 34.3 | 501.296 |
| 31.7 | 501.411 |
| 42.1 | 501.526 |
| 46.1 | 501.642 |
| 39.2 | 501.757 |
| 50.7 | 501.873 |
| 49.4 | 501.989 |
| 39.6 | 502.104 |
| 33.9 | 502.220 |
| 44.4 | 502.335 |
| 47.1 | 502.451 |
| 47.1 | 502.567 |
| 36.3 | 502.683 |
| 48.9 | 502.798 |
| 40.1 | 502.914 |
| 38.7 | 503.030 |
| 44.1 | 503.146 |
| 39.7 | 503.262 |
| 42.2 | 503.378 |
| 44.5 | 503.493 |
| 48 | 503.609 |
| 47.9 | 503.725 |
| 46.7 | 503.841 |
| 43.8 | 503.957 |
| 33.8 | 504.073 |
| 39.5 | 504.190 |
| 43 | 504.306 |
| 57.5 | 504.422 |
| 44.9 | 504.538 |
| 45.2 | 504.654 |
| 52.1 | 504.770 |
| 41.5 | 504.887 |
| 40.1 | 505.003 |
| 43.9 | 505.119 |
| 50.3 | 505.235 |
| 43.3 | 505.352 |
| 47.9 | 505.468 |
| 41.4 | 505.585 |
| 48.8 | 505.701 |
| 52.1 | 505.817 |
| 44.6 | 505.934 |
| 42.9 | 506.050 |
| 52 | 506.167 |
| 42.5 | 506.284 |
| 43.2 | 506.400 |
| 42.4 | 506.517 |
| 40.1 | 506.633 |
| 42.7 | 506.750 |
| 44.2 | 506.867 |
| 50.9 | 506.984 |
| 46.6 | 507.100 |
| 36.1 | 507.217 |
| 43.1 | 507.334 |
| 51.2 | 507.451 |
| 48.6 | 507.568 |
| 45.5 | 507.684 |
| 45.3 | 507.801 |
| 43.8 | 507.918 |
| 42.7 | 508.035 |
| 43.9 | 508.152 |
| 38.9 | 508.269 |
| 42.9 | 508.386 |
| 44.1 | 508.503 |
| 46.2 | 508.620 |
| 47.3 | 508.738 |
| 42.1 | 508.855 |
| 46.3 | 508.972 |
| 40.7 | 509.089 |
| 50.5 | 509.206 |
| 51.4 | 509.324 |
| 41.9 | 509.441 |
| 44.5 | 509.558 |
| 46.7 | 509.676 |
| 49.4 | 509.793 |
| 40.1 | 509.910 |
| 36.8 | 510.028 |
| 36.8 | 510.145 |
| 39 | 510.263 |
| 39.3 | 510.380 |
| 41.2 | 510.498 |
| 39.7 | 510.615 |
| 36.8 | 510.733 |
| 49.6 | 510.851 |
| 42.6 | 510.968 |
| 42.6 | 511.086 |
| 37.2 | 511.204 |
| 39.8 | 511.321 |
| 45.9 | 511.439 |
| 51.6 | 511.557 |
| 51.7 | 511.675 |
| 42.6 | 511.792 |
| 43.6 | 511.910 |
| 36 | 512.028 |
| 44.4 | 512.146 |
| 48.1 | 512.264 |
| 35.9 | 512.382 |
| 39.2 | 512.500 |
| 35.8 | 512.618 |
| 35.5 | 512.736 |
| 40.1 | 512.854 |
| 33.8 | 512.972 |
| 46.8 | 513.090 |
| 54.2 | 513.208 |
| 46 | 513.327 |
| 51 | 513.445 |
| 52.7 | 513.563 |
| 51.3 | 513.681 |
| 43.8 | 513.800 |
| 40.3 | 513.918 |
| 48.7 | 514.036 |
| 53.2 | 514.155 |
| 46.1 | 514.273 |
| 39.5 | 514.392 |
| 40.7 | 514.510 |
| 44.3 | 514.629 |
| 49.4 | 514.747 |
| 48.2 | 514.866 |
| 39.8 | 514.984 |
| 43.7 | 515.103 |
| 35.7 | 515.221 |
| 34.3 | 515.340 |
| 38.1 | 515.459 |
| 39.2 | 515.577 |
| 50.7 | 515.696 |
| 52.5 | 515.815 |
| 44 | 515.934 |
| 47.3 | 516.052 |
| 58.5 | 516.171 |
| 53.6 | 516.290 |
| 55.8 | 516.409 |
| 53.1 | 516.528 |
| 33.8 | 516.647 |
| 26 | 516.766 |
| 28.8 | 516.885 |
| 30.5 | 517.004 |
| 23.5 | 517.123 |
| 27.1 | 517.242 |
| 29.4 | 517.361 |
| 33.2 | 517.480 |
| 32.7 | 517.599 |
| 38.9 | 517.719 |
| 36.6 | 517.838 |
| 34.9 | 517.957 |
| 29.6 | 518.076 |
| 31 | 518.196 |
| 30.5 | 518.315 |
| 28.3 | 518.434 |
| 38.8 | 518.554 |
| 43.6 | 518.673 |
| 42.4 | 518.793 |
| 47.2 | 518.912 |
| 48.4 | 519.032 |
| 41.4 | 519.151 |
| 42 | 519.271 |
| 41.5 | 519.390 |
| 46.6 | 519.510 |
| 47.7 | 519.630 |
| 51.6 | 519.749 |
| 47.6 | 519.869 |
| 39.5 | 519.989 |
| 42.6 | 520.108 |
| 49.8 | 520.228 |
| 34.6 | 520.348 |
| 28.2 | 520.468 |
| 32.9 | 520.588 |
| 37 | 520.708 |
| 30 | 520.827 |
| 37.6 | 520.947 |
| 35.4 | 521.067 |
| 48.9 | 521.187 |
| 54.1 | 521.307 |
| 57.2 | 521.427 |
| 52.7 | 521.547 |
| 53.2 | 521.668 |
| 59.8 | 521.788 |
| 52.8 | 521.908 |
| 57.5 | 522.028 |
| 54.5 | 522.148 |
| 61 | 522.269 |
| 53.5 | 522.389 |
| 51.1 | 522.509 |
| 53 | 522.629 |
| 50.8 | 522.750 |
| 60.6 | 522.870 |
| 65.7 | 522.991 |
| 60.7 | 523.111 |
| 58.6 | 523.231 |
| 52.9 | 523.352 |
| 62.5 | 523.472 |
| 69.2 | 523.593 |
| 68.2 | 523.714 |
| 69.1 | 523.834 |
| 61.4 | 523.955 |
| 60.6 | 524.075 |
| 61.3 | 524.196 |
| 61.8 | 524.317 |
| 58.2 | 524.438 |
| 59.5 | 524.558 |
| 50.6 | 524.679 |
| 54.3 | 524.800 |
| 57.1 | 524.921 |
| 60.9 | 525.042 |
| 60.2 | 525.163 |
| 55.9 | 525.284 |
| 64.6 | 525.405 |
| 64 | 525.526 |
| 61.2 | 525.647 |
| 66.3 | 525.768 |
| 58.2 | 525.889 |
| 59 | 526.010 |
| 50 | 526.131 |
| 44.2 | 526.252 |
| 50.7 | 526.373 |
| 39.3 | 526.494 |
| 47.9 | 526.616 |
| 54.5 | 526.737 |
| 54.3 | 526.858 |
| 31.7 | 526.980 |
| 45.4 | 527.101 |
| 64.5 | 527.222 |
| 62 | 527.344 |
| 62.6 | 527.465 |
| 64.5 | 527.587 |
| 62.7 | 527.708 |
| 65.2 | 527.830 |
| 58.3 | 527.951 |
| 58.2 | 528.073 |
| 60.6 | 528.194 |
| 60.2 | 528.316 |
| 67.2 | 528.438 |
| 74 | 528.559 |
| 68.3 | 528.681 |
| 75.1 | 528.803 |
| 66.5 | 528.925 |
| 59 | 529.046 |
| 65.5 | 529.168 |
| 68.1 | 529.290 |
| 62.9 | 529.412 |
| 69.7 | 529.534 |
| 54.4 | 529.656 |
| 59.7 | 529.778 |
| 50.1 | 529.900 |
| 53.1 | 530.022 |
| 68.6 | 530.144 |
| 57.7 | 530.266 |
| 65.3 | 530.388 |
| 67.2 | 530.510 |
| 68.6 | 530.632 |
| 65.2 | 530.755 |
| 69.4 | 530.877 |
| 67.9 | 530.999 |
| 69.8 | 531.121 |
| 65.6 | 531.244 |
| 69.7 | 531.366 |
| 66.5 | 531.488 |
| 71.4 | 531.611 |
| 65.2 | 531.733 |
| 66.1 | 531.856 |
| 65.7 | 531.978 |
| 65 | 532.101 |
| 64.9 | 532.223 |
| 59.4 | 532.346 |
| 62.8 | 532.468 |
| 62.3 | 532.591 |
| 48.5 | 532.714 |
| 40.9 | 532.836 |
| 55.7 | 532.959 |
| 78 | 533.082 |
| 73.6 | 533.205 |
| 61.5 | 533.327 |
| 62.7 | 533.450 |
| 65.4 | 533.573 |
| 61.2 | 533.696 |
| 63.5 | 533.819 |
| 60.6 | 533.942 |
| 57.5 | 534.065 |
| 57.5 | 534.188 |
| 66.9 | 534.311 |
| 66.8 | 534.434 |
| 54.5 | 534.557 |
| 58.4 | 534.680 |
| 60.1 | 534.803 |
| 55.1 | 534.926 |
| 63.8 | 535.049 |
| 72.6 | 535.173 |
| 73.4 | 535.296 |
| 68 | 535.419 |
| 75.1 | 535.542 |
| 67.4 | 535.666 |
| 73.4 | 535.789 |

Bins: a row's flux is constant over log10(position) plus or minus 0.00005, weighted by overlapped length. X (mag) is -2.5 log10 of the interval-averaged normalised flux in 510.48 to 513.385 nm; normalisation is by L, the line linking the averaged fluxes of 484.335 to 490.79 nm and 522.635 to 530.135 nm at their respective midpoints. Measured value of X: 0.27 mag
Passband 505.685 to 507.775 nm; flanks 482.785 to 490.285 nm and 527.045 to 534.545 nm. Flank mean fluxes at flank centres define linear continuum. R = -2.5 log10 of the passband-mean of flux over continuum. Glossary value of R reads 0.17 mag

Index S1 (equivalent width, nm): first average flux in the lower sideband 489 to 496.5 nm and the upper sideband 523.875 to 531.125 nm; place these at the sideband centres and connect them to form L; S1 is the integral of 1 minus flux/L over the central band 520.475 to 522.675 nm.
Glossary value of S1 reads 0.37 nm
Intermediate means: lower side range 50.2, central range 48.5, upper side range 60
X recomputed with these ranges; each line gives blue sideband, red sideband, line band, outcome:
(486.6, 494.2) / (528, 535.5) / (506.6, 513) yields 0.28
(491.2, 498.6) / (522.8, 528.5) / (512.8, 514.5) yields 0.19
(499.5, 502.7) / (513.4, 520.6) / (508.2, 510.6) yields -0.05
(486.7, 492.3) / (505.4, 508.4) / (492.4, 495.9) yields -0.11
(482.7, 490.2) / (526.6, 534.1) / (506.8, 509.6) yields 0.18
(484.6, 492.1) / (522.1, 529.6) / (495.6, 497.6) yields 0.15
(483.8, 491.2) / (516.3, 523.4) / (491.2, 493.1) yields -0.13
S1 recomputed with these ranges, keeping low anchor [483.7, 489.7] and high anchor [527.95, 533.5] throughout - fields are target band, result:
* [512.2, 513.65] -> 0.33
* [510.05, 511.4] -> 0.36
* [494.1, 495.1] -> -0.20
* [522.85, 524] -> -0.04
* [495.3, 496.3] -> 0.12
